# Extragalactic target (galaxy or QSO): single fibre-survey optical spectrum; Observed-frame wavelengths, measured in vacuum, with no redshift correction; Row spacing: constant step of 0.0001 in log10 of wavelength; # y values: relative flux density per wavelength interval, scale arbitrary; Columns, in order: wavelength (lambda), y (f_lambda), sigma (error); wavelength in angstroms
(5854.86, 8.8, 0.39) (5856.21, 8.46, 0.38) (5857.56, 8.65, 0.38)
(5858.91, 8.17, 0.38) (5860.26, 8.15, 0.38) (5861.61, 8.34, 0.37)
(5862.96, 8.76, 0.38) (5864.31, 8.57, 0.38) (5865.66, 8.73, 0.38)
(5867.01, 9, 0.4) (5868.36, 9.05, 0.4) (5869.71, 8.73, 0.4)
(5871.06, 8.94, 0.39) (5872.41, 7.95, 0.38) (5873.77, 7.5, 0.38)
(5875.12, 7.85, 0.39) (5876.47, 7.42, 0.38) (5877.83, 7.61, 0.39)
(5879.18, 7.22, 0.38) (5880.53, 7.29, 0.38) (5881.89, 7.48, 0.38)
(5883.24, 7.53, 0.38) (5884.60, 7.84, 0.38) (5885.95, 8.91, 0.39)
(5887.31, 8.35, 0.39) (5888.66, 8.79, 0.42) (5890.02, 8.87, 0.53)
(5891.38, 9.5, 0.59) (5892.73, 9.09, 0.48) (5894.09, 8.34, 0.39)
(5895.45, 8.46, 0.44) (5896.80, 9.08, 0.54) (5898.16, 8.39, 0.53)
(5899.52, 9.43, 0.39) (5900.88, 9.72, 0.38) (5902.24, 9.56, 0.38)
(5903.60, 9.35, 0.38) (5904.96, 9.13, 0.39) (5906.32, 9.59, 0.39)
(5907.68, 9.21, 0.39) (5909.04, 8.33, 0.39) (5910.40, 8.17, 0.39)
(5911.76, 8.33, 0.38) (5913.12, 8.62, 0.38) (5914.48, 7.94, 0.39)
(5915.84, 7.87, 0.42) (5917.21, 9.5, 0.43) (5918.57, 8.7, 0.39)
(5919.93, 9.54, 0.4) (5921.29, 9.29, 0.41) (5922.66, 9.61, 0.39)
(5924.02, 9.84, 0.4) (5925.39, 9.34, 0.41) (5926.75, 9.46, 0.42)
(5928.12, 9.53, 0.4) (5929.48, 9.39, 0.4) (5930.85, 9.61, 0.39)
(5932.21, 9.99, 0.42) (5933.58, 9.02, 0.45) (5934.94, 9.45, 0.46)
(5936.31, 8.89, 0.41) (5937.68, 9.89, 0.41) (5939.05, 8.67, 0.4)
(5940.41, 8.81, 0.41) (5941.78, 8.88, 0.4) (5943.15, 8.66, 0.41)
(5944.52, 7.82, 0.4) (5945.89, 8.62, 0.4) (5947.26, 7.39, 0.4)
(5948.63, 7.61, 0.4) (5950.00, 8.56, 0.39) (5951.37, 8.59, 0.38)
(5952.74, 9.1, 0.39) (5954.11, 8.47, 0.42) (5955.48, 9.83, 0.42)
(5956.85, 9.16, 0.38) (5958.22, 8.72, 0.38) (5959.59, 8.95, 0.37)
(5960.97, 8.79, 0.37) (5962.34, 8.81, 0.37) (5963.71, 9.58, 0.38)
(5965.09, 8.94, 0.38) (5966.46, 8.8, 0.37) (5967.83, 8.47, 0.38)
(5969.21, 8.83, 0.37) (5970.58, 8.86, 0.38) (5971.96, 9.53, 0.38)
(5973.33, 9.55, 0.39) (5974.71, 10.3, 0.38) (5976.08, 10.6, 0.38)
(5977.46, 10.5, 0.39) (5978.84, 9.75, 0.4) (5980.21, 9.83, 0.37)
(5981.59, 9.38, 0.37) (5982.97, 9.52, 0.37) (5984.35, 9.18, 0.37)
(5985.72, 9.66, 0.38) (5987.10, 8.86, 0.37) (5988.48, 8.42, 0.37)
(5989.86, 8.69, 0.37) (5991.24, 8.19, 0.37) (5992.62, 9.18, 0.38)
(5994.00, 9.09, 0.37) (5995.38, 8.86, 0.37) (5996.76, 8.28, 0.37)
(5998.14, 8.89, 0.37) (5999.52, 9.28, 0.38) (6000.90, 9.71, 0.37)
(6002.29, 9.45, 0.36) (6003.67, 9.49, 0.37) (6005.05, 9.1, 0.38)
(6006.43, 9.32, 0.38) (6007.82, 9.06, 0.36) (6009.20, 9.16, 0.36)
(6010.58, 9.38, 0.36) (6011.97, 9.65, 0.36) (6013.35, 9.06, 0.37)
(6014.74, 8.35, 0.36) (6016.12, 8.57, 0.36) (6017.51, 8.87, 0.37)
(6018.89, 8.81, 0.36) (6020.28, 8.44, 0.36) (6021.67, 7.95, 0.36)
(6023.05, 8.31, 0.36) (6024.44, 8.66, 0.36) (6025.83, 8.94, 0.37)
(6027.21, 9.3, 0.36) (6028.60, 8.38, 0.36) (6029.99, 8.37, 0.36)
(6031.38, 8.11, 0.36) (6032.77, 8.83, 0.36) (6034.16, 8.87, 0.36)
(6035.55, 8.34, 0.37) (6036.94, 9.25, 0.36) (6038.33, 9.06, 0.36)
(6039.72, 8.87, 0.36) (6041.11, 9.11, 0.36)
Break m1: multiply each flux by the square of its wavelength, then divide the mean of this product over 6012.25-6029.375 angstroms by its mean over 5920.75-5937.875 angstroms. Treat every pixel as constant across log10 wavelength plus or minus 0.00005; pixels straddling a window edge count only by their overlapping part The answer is 0.9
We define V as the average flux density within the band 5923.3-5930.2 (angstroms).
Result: 9.51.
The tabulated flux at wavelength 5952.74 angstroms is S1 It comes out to 9.1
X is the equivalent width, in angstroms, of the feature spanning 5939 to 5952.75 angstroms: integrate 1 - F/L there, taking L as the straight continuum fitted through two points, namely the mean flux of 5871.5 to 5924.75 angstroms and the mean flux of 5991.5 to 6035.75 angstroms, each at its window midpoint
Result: 0.52 angstroms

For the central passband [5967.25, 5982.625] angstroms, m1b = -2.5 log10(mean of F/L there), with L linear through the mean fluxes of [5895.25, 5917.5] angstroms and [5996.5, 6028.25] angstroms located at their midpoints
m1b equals -0.08 mag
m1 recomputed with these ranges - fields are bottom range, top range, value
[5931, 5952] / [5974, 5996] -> 1.09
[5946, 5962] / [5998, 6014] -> 1.09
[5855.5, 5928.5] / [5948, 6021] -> 1.08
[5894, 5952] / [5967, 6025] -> 1.05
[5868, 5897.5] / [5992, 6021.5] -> 1.14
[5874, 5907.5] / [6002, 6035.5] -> 1.08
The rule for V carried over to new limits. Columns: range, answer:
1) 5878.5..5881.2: 7.28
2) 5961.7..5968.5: 8.93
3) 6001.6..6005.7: 9.36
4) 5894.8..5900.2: 8.85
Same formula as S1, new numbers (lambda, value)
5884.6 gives 7.84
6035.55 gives 8.34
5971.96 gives 9.53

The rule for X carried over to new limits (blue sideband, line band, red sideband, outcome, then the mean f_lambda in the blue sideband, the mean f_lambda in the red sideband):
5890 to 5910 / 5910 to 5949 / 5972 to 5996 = 1.1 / 9.06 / 9.39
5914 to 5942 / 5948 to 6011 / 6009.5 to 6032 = -1.5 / 9.22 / 8.71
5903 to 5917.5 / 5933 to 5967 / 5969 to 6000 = 0.8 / 8.71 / 9.28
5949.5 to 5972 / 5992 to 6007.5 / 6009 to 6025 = -0.6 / 8.93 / 8.76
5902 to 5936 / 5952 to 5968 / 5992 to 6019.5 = 0.2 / 9.13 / 9.08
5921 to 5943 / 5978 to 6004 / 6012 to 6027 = -0.8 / 9.34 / 8.67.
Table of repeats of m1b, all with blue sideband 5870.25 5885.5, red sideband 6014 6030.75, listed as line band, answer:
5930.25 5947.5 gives -0.11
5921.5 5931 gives -0.19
